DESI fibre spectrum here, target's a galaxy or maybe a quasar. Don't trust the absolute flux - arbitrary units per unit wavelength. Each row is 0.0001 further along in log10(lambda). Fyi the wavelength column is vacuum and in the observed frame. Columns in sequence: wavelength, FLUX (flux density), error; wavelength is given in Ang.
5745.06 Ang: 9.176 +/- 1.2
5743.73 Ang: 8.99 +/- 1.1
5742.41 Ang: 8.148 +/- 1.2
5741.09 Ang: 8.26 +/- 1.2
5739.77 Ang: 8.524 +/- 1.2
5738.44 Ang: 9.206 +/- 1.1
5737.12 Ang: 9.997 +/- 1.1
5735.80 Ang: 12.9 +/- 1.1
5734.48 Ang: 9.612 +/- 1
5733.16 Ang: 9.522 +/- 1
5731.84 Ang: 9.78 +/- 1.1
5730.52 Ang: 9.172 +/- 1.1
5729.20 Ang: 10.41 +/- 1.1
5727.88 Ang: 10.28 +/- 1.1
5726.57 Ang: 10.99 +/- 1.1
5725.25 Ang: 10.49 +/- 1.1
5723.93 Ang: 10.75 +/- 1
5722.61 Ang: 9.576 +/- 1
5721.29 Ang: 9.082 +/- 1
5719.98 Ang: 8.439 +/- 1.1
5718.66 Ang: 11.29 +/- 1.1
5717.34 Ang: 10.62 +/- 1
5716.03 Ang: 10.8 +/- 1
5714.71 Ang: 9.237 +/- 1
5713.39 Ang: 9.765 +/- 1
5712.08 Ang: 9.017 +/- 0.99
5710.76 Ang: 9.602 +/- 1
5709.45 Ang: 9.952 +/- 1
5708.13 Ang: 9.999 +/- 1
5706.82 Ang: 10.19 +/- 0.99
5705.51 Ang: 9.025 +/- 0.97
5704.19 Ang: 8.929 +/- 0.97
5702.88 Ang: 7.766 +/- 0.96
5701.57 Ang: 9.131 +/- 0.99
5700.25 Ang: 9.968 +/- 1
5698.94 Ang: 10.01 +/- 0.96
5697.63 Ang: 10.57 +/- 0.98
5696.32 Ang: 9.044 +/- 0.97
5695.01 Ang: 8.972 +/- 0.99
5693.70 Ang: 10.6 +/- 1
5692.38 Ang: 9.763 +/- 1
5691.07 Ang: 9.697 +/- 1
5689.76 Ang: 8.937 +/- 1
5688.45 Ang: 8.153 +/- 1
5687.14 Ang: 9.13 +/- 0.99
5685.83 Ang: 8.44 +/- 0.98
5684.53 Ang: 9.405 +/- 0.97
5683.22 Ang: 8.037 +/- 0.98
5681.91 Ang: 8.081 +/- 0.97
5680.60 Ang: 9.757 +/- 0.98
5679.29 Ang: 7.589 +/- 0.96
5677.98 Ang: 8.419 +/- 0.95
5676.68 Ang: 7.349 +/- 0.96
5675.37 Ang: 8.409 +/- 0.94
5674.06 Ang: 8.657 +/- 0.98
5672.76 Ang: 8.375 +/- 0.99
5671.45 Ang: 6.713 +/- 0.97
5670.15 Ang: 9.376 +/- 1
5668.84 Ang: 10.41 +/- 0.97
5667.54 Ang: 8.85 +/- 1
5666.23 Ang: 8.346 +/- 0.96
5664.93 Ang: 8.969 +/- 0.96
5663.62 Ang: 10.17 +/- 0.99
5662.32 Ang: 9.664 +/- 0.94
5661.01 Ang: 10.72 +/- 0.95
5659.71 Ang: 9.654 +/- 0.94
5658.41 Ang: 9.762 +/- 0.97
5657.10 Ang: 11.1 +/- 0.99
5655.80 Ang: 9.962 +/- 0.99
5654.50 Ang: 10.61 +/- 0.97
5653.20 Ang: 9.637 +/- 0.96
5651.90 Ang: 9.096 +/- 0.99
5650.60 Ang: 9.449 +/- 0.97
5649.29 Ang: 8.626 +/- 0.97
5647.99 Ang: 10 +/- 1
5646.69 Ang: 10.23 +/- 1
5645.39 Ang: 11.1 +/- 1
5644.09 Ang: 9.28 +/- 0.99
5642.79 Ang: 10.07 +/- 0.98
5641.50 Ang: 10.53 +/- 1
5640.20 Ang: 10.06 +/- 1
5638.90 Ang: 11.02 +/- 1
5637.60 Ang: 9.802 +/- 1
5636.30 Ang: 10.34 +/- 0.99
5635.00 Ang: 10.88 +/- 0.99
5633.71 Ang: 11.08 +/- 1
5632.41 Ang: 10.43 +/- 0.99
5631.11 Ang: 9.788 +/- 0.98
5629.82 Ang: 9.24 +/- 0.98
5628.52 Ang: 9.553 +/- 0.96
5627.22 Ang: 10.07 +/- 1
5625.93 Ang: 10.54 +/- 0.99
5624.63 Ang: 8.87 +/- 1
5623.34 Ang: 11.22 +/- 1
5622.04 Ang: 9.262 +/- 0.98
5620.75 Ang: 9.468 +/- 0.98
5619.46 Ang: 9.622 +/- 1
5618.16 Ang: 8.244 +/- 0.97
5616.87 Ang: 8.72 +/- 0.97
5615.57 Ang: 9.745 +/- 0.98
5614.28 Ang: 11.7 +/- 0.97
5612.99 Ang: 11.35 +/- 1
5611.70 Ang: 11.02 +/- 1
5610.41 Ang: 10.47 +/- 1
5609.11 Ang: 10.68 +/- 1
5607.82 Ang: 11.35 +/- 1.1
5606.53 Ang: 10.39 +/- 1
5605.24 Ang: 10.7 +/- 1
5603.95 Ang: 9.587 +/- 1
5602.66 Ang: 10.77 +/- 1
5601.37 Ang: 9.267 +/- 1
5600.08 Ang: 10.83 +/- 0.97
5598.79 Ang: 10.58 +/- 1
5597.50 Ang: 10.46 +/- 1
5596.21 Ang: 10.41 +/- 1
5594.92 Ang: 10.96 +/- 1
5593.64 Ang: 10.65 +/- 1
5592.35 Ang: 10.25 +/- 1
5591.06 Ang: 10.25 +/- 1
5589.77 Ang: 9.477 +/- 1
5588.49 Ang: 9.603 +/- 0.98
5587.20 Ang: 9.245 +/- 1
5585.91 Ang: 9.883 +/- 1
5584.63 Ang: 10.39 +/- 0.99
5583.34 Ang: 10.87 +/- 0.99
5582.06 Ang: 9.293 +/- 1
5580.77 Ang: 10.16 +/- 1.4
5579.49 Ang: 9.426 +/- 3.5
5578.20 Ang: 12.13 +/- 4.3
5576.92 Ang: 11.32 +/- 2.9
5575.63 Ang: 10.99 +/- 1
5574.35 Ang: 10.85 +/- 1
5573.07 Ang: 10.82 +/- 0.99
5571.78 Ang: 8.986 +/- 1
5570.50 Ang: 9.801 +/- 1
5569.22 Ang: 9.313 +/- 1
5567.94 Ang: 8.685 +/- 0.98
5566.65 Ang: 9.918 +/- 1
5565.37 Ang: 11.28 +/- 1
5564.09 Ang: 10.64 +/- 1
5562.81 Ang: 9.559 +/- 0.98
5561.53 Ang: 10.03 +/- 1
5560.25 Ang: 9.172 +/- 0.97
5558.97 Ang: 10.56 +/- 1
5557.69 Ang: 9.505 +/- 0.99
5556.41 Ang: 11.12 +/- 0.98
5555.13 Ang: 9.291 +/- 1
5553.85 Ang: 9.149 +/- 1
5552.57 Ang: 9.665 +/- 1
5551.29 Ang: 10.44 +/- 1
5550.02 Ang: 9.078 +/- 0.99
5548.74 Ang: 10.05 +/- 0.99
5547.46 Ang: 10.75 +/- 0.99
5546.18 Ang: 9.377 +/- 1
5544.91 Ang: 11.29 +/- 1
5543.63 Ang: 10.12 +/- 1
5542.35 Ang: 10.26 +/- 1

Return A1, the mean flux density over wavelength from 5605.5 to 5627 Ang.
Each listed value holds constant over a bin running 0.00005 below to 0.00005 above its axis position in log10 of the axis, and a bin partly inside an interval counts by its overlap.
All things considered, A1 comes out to 10.2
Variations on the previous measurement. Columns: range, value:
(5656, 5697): 9.06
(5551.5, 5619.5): 10.2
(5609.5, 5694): 9.59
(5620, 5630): 9.8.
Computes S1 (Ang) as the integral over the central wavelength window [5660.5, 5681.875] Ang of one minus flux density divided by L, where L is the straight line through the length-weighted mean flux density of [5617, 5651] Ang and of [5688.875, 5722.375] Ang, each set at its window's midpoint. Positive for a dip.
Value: 2.1 Ang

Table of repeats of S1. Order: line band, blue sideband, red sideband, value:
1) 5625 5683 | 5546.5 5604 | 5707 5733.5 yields 2.7 Ang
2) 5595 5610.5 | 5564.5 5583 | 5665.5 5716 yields -0.8 Ang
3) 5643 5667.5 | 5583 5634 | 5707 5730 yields 0.8 Ang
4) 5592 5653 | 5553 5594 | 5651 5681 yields -3.5 Ang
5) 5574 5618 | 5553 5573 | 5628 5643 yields -1.6 Ang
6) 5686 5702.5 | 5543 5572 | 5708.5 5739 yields 0.9 Ang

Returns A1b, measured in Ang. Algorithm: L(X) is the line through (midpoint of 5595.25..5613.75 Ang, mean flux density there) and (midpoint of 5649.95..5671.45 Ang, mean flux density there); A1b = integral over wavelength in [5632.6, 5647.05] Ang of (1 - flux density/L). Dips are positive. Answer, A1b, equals -0.6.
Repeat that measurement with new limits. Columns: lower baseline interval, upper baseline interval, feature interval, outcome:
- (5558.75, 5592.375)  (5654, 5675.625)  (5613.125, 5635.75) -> -0.5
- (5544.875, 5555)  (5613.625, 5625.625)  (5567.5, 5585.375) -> -0.8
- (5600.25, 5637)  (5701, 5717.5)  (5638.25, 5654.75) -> 0.0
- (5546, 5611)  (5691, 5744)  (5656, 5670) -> 0.2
